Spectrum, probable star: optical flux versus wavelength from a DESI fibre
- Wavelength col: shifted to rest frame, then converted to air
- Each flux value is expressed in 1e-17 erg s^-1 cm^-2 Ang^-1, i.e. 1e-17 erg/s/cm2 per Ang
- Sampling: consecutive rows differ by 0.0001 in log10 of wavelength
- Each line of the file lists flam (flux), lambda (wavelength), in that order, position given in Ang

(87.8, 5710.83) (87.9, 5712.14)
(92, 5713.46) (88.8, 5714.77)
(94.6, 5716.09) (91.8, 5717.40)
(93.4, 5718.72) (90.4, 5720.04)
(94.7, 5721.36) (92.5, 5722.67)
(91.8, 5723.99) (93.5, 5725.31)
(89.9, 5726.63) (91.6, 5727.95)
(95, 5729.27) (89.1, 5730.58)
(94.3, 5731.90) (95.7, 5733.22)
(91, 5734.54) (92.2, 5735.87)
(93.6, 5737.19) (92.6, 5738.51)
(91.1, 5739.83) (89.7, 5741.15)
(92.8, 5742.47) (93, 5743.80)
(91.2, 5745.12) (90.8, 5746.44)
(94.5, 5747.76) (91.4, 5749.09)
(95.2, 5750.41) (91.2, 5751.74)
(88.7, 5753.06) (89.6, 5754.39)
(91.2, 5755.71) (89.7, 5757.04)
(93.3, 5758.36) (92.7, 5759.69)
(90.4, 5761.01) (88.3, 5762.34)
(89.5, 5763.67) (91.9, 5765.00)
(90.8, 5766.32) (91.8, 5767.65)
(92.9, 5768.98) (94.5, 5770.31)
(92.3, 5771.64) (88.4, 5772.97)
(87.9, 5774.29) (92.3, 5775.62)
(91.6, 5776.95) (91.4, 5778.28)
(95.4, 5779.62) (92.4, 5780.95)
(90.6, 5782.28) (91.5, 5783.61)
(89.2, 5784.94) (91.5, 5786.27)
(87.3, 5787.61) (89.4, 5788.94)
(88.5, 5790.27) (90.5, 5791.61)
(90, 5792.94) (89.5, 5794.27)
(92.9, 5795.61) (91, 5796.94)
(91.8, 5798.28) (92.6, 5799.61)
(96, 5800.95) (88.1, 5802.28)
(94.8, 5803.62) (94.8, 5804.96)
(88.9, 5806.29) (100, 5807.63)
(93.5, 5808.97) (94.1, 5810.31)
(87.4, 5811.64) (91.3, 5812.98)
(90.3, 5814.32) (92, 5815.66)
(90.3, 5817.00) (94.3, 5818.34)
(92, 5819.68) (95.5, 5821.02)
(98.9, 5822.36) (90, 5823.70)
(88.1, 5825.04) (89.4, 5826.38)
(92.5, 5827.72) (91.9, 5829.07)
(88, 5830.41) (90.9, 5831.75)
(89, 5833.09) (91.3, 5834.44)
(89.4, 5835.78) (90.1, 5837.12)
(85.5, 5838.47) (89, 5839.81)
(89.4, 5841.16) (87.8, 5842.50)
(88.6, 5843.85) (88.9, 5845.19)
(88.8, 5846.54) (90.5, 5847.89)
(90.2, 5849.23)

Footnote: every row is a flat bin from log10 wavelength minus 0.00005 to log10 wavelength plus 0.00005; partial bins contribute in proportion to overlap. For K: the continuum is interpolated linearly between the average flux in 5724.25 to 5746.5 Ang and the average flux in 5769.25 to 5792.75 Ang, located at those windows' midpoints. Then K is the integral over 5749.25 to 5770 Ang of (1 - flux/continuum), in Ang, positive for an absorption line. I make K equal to 0.07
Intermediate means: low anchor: 92.2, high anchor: 90.9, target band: 91.2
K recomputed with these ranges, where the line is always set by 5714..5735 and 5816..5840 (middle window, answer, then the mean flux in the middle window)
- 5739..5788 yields 0.3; 91.3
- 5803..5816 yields -0.2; 92.7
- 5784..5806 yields 0.1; 91.1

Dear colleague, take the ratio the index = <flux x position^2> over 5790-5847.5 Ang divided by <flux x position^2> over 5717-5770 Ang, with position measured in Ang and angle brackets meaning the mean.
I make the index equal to 1.02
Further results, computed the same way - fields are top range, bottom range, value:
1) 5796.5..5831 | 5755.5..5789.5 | 1.03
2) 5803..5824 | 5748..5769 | 1.04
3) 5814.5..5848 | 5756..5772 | 1.01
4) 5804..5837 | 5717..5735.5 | 1.03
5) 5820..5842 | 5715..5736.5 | 1.02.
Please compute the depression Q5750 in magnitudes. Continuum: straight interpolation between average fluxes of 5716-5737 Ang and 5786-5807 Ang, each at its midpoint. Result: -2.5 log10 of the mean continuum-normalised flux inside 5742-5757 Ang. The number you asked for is 0.01 mag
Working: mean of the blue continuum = 92.6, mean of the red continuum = 91.1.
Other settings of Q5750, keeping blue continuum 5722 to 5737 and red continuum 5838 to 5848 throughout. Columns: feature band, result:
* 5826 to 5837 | -0.02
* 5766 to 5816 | -0.01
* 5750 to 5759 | 0.01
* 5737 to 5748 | 0.00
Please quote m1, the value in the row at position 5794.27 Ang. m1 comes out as 89.5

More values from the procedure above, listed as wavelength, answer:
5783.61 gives 91.5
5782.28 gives 90.6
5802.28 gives 88.1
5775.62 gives 92.3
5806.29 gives 88.9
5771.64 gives 92.3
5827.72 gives 92.5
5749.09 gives 91.4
